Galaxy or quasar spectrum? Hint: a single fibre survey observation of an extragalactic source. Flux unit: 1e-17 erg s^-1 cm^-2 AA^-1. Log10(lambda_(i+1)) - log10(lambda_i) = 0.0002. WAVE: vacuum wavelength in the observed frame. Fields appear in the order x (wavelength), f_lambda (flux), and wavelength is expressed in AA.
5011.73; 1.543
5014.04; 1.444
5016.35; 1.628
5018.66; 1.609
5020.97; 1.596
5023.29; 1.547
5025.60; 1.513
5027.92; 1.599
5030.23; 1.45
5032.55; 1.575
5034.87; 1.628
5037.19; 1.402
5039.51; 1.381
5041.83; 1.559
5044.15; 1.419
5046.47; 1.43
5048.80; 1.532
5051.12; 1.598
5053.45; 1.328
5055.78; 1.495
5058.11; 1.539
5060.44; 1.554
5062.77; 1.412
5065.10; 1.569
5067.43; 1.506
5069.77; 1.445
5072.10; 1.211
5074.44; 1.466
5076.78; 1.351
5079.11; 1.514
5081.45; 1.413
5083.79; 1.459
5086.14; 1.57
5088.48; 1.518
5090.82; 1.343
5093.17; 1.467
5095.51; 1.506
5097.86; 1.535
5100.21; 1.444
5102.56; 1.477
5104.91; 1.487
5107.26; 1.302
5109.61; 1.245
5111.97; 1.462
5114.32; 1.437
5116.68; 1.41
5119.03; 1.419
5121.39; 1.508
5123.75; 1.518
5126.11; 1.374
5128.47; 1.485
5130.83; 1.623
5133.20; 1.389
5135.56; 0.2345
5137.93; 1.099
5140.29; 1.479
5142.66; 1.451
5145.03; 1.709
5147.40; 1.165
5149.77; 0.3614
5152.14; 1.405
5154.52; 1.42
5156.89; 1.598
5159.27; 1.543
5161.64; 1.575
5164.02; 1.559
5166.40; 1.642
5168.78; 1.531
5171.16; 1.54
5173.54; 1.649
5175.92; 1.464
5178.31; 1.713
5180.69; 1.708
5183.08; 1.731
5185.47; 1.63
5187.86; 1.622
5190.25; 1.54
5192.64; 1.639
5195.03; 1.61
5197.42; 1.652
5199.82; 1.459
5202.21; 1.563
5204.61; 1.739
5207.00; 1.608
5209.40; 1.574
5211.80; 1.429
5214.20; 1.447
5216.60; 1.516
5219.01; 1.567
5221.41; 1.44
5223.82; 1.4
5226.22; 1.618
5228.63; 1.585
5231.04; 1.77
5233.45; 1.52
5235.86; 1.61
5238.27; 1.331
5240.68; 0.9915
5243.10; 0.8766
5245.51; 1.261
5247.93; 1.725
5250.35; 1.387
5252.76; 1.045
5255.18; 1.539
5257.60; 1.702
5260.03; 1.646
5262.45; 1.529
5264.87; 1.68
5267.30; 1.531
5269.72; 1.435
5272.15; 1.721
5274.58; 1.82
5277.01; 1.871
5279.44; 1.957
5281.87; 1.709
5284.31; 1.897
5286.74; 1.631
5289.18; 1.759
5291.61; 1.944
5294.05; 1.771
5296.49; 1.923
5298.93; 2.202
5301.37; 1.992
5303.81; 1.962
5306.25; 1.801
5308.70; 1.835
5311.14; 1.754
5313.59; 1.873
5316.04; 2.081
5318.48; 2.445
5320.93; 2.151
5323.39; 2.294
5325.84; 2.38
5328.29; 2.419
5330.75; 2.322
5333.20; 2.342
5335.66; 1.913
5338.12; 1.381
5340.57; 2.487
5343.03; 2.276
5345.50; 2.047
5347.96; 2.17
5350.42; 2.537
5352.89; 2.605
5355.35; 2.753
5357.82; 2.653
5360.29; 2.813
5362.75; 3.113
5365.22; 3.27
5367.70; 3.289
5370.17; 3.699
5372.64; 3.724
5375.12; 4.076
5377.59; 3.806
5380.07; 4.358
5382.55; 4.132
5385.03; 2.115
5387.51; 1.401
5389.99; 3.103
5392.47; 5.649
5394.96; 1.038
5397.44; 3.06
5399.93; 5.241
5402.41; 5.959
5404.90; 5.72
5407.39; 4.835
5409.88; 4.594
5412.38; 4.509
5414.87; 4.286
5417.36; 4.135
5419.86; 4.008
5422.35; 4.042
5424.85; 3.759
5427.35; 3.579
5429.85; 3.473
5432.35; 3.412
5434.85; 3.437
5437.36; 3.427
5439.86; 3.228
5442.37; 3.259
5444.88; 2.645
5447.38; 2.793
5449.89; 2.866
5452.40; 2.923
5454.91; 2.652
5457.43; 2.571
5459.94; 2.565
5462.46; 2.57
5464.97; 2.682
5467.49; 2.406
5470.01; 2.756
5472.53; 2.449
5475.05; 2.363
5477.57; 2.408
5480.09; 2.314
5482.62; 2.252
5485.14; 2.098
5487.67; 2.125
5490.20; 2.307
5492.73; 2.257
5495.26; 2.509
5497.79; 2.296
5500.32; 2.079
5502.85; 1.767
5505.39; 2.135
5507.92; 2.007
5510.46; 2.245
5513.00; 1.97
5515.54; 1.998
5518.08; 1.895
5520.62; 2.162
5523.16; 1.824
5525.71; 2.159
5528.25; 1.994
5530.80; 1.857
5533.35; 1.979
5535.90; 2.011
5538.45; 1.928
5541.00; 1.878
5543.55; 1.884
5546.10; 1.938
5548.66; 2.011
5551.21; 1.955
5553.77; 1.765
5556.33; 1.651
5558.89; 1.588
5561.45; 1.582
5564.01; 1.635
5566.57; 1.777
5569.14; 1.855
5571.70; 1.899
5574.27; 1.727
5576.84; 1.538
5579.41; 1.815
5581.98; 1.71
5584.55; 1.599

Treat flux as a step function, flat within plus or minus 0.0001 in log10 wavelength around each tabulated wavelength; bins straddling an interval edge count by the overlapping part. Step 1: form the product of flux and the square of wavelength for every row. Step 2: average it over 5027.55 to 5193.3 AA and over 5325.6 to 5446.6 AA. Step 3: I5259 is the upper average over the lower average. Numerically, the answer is 2.5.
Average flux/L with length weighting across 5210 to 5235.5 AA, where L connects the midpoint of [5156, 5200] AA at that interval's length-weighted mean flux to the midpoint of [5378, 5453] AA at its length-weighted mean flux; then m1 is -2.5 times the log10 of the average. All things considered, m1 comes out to 0.29 mag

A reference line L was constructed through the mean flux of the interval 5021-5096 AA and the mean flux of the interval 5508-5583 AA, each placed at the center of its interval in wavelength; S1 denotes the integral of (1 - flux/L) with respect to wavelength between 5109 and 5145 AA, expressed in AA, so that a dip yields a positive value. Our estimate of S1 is 4.2 AA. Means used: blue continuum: 1.48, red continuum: 1.87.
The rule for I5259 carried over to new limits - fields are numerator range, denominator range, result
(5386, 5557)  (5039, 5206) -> 2.15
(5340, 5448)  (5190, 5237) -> 2.38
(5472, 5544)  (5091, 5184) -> 1.70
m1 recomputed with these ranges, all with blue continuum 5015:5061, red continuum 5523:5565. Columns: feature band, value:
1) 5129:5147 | 0.228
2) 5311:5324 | -0.233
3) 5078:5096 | 0.057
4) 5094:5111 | 0.097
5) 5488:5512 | -0.185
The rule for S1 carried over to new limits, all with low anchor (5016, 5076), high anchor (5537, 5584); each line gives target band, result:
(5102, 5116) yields 1.2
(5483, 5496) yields -3.8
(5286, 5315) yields -4.2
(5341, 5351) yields -3.6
